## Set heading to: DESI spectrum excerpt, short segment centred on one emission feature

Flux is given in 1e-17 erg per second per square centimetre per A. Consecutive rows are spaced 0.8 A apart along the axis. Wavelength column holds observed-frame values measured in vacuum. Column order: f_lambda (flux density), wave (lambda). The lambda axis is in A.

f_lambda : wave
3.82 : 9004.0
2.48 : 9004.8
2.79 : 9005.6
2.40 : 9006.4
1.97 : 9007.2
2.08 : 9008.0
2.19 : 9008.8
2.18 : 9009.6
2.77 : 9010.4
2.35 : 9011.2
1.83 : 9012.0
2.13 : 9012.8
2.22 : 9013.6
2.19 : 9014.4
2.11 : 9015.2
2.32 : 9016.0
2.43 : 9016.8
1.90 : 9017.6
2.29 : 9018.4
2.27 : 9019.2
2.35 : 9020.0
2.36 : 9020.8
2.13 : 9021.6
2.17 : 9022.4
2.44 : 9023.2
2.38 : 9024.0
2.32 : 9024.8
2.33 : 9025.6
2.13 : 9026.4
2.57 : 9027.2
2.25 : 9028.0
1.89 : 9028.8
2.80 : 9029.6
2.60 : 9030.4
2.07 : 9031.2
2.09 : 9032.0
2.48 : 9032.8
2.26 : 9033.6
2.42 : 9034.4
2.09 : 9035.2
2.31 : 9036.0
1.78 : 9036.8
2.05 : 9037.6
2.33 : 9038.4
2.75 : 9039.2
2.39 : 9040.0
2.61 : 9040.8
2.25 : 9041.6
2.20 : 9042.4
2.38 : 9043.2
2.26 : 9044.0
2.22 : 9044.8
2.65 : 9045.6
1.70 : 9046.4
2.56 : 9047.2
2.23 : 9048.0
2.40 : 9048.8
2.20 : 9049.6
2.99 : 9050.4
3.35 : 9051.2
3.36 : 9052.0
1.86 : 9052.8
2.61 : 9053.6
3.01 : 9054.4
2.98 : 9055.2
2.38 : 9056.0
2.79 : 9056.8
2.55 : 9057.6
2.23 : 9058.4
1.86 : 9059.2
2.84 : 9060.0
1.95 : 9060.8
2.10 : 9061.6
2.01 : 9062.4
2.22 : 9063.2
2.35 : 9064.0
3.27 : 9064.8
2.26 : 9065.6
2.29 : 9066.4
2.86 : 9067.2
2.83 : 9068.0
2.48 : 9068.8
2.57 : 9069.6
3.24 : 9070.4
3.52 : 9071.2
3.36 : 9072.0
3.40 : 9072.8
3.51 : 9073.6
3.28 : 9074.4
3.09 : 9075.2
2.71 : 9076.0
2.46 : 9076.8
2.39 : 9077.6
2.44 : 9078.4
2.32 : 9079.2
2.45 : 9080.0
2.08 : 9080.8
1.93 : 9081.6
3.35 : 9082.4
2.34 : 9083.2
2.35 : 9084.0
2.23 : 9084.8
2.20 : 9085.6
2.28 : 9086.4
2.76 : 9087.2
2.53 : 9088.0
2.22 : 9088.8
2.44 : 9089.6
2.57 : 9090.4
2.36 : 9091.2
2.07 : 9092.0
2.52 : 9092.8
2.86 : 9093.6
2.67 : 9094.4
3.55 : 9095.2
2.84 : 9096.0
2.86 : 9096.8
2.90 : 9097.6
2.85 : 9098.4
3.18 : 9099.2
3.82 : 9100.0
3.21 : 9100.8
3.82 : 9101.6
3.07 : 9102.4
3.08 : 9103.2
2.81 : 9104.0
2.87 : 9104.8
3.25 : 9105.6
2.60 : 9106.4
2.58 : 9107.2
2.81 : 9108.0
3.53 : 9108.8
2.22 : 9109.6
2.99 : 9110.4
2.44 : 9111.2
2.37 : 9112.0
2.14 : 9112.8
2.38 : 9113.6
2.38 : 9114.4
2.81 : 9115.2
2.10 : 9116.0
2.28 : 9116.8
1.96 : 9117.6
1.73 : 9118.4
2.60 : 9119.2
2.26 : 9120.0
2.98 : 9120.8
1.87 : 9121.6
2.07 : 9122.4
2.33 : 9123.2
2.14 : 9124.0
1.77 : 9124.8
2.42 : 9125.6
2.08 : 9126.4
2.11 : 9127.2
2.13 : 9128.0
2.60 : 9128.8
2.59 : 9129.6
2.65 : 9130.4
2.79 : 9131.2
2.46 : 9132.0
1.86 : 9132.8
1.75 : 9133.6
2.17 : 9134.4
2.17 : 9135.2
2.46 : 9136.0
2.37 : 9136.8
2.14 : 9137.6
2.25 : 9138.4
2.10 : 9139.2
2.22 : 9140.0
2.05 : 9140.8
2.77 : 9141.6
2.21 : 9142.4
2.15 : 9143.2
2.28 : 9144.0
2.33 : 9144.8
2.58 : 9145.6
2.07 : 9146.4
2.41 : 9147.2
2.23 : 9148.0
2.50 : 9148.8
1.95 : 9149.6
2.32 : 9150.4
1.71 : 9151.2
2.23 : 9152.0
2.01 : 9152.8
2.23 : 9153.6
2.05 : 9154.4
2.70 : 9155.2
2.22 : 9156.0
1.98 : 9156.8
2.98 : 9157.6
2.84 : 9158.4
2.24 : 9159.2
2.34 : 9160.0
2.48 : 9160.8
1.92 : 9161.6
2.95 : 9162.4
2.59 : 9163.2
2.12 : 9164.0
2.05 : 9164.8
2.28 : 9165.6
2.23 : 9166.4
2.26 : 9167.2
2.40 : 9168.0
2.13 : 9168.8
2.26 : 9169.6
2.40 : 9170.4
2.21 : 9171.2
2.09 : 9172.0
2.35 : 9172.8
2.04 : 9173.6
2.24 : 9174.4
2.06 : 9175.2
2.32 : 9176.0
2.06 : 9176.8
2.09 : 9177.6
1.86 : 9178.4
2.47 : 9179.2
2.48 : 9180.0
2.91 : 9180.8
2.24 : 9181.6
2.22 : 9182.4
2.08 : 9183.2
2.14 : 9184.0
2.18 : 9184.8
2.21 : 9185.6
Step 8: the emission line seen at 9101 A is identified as [N II]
